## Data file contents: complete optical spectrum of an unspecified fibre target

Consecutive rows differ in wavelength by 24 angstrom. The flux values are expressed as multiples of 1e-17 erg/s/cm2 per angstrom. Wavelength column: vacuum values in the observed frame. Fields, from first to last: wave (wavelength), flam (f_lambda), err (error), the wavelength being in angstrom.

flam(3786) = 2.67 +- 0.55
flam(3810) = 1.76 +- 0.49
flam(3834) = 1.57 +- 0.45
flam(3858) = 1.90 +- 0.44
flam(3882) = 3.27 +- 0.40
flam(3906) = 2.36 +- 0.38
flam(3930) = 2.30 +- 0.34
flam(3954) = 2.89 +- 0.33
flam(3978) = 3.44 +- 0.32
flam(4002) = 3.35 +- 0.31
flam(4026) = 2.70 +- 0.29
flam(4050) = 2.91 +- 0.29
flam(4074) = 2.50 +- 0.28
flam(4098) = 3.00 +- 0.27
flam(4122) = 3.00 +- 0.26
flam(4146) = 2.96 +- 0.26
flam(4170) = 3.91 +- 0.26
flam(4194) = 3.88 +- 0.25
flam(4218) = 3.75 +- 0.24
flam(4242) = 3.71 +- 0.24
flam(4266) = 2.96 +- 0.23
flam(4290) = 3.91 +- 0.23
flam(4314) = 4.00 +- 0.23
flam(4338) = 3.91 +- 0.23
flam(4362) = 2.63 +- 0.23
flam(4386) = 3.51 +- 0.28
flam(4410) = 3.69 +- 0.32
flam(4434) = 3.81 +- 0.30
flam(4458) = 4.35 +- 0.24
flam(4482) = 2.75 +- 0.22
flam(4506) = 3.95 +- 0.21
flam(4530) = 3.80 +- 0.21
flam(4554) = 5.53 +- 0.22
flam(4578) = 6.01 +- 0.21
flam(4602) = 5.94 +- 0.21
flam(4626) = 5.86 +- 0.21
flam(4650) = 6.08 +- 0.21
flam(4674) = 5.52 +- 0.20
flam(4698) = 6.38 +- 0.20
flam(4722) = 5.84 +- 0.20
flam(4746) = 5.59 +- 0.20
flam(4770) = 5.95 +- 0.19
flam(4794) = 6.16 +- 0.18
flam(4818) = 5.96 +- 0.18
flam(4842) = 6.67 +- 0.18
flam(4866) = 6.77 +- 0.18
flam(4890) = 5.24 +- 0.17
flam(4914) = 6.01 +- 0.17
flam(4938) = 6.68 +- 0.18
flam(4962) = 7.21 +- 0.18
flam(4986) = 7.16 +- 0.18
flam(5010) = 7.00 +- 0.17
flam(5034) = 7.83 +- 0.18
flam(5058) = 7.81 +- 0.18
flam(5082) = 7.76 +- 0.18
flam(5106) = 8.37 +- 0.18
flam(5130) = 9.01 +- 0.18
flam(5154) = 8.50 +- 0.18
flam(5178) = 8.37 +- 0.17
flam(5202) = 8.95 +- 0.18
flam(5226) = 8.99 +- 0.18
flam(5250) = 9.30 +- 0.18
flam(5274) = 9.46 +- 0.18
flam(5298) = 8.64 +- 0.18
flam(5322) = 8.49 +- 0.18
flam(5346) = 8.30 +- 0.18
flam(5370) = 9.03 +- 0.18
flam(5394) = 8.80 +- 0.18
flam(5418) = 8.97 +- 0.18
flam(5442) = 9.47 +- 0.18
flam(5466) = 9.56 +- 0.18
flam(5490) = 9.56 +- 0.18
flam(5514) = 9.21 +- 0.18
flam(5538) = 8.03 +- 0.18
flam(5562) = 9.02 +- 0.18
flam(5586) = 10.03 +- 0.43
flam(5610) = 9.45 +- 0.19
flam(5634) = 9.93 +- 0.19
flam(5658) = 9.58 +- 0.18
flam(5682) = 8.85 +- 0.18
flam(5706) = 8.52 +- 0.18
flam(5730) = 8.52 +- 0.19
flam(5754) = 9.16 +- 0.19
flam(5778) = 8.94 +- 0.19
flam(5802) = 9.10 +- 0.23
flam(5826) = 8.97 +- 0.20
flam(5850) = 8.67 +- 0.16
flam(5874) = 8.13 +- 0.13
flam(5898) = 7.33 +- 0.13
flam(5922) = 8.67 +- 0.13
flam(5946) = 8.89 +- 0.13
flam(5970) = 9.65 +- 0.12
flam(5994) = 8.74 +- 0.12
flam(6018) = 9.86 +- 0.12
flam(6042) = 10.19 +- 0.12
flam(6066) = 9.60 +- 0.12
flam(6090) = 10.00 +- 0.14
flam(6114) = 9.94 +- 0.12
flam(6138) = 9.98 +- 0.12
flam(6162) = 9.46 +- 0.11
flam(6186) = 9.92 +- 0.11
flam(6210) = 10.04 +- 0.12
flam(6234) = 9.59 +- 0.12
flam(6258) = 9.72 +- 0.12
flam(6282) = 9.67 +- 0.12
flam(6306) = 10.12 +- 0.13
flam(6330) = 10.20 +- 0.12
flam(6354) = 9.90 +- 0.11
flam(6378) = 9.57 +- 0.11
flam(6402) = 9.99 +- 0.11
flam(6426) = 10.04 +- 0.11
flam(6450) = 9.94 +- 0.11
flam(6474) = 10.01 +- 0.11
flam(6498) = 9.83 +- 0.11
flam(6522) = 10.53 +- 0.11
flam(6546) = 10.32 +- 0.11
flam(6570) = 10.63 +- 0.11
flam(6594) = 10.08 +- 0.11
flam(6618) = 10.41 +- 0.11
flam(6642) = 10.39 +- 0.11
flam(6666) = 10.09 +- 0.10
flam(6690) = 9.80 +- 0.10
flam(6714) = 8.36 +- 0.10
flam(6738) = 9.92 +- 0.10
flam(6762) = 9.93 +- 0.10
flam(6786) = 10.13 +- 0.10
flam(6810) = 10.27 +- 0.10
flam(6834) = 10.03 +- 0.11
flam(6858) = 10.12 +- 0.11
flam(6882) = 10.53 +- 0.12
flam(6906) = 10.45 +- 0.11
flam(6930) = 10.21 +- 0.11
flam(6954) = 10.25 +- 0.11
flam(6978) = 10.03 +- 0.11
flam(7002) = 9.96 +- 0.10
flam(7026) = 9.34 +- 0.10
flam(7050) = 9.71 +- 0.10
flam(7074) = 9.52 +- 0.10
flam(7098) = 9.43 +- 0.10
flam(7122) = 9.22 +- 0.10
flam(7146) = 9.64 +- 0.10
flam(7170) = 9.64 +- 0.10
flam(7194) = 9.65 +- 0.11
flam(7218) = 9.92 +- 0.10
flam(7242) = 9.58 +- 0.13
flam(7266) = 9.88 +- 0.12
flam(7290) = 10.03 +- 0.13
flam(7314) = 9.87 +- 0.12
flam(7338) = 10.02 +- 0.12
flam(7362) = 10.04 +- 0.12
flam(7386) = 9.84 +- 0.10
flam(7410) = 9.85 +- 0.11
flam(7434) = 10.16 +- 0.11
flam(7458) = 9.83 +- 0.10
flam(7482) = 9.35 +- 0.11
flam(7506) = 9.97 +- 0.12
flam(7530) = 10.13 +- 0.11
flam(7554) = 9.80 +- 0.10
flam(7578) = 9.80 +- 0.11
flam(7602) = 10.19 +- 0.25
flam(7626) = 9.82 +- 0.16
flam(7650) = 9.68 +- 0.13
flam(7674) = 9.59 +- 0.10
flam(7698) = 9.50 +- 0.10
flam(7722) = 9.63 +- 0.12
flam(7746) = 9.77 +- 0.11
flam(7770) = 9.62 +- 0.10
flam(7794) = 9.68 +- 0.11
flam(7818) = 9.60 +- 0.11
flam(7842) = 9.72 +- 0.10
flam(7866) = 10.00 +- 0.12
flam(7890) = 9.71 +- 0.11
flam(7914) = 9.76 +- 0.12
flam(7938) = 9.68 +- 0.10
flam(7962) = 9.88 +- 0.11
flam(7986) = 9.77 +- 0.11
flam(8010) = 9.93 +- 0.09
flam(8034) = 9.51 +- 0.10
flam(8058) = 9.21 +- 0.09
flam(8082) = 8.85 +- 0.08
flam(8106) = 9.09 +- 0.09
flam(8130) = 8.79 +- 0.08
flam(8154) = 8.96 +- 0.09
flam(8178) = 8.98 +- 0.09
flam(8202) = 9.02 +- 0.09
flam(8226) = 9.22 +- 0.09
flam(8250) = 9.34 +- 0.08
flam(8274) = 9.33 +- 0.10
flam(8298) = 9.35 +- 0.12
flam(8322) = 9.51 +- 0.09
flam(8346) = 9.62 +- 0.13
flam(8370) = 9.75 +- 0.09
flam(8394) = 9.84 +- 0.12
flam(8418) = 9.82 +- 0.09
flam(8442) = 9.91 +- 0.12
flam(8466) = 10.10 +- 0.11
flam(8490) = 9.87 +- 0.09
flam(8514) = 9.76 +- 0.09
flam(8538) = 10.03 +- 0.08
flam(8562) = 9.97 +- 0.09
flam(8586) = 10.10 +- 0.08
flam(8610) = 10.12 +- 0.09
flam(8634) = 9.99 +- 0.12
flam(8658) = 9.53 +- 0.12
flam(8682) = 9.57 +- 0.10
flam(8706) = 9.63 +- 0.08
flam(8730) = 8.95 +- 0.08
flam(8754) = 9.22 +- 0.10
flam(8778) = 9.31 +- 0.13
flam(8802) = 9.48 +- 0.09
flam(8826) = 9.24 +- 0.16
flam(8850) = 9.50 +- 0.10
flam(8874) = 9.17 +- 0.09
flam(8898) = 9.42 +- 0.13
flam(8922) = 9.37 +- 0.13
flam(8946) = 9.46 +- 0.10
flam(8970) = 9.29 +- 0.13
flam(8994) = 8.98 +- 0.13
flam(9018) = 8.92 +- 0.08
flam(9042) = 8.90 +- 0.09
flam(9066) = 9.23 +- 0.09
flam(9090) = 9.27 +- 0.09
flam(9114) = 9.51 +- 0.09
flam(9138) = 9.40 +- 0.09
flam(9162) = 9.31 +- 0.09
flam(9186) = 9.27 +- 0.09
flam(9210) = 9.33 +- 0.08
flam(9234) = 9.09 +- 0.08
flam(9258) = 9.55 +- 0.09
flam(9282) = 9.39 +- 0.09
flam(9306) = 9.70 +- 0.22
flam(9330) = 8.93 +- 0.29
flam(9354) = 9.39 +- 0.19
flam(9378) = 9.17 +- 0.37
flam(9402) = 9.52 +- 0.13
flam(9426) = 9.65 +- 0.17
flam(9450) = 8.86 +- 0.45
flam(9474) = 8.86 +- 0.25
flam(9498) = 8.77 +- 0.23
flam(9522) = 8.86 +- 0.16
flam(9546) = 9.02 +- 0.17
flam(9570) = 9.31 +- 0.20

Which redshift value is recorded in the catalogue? 0.139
